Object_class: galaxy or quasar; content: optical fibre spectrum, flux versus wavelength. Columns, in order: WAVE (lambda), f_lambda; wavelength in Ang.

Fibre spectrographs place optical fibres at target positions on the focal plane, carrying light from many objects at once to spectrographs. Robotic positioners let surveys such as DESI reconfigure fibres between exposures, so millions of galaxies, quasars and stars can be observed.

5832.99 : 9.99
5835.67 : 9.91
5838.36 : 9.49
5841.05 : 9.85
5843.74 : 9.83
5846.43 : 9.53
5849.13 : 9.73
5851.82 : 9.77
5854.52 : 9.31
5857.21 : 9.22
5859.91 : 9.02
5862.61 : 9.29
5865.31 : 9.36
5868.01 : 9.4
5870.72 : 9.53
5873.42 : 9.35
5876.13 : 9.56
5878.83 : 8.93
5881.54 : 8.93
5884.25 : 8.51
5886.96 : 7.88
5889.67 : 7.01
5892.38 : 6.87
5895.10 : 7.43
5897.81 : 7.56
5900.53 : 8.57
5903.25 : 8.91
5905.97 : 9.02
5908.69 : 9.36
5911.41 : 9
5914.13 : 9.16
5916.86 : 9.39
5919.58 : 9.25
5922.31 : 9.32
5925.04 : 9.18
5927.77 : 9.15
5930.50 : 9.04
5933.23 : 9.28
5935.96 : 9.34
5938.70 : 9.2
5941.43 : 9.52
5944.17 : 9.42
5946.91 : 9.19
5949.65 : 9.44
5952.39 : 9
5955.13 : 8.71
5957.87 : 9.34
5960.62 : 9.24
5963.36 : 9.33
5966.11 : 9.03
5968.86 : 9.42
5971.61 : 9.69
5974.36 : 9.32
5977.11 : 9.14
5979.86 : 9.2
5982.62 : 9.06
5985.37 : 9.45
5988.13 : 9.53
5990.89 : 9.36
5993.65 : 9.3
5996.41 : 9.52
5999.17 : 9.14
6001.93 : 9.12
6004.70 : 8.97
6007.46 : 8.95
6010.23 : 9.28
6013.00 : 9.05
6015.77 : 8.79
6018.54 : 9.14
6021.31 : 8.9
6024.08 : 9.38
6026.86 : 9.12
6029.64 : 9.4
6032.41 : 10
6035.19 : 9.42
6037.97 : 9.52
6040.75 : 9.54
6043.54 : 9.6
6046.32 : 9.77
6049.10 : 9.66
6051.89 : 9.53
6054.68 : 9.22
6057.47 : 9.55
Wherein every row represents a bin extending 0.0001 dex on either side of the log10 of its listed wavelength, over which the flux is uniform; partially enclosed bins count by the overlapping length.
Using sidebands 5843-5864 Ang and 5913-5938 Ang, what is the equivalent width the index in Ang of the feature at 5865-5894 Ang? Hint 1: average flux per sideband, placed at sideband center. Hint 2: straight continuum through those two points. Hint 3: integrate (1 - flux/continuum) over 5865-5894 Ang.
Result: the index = 2.3 Ang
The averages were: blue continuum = 9.45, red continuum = 9.23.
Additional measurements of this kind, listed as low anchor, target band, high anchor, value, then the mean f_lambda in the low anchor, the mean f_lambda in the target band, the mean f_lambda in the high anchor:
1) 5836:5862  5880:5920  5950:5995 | 4.16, 9.53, 8.44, 9.26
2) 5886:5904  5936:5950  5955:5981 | -0.98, 7.7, 9.34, 9.27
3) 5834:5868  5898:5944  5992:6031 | 1.11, 9.53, 9.13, 9.15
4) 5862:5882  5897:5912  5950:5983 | 0.83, 9.31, 8.76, 9.22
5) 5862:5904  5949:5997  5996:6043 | -1.41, 8.55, 9.28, 9.25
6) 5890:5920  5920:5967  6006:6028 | -2.76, 8.52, 9.22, 9.08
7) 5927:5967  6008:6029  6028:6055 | 0.86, 9.22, 9.1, 9.58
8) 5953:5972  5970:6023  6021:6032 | 0.32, 9.22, 9.21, 9.3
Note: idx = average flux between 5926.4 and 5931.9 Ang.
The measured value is 9.1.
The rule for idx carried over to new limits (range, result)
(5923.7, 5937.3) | 9.2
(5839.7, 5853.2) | 9.74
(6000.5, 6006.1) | 9.05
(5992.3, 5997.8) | 9.42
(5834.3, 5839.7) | 9.71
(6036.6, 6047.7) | 9.61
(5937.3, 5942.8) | 9.36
